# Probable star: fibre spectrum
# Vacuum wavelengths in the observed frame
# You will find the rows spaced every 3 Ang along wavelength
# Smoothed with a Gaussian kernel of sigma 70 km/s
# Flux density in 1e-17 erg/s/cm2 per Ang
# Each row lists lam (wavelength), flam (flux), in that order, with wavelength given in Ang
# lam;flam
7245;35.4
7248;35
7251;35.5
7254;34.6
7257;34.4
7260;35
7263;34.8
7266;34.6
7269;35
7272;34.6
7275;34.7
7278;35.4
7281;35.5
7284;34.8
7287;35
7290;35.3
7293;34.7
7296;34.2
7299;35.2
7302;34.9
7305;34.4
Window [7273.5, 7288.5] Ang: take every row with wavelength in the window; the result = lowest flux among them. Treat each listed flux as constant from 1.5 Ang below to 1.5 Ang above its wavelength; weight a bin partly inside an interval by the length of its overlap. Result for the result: 34.7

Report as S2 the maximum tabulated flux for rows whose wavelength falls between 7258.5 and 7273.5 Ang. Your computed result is 35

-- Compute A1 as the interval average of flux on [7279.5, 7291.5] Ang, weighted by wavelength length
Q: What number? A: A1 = 35.1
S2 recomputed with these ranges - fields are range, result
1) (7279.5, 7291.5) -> 35.5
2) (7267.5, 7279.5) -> 35.4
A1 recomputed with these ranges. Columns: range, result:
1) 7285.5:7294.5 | 35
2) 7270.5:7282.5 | 35.1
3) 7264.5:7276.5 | 34.7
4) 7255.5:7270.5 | 34.8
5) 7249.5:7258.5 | 34.8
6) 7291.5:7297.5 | 34.5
